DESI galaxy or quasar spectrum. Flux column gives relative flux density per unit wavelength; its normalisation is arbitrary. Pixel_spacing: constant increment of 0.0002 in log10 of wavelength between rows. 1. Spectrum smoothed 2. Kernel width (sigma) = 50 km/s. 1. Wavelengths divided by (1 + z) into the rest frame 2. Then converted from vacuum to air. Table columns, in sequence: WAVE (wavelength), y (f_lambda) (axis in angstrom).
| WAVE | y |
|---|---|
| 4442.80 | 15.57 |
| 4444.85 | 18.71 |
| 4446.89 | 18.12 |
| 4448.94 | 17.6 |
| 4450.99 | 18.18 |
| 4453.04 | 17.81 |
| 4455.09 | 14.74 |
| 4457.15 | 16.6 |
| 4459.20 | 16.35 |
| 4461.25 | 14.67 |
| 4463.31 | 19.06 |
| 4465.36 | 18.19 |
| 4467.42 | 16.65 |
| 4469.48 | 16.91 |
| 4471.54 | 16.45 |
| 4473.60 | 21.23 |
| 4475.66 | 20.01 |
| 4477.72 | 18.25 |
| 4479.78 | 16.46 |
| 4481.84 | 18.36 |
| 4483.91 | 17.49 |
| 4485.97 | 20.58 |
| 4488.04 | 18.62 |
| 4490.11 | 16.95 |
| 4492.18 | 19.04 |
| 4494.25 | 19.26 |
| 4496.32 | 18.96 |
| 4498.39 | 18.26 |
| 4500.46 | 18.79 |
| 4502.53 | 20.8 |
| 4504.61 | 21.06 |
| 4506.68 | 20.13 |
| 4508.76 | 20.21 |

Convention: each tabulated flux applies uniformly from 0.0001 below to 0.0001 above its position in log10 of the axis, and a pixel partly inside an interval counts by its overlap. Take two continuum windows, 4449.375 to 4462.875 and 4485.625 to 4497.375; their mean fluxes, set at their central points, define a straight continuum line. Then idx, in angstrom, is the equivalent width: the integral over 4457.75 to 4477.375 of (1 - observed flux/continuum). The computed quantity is -0.5 angstrom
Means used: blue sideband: 16.6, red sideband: 18.8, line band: 17.7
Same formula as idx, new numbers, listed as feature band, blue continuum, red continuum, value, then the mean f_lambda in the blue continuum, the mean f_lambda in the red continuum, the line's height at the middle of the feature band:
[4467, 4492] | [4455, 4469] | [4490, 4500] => -0.7 angstrom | 16.7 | 18.7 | 17.8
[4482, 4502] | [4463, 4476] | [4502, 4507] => 1.1 angstrom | 18.2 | 20.7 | 19.8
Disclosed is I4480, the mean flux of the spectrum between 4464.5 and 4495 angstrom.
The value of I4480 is 18.3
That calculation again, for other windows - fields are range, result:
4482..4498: 18.7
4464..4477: 18.3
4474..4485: 18.3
